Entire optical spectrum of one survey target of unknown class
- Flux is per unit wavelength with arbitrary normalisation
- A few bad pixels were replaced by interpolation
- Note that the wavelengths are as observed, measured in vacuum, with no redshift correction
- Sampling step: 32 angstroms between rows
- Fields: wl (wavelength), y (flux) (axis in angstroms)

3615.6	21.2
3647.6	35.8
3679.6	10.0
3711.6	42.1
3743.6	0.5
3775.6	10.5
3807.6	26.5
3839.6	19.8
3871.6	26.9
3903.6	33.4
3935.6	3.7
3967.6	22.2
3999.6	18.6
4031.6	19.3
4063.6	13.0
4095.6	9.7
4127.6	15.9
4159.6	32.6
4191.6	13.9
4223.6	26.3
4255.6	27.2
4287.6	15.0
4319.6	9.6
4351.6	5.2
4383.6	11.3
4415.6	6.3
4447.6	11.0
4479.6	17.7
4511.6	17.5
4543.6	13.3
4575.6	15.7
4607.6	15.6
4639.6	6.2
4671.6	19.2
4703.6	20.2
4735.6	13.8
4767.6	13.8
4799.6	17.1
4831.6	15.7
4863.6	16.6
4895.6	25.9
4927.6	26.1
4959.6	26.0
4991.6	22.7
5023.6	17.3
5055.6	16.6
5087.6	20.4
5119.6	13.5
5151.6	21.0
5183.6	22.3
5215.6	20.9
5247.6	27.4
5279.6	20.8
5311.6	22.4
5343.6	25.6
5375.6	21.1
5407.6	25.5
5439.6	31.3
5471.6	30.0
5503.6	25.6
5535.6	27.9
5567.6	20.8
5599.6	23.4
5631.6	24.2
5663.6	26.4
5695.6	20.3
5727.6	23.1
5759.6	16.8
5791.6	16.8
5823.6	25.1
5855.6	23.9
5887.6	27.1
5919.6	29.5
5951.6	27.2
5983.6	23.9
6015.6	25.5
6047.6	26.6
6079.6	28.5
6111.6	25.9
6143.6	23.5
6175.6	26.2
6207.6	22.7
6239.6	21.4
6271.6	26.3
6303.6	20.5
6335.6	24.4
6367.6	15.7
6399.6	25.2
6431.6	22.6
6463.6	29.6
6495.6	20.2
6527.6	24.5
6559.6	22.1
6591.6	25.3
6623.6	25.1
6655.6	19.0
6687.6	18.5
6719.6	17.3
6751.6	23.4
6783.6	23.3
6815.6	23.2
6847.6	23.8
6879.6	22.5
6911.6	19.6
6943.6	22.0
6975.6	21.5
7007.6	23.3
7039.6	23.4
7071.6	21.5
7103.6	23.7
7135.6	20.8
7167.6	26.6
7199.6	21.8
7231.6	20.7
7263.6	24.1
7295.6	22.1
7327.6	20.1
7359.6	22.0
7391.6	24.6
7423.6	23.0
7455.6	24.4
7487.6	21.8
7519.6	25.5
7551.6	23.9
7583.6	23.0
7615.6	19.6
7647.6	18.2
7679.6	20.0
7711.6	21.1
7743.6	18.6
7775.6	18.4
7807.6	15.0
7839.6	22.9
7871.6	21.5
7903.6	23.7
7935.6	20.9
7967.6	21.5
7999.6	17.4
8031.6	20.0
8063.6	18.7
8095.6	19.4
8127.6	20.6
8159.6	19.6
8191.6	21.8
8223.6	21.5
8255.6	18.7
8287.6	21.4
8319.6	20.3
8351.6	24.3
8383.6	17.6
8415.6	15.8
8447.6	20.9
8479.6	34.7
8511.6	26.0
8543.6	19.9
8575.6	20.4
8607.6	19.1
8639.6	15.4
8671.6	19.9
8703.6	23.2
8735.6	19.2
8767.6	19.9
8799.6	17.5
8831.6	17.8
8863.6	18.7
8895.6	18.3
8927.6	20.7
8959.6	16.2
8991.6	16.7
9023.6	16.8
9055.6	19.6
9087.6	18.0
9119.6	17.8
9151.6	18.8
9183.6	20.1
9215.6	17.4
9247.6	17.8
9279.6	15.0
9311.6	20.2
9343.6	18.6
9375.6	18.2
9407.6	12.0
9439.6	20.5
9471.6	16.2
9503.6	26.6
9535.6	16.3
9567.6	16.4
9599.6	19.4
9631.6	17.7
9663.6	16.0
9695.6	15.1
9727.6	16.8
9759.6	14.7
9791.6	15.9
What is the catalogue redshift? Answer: 0.291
